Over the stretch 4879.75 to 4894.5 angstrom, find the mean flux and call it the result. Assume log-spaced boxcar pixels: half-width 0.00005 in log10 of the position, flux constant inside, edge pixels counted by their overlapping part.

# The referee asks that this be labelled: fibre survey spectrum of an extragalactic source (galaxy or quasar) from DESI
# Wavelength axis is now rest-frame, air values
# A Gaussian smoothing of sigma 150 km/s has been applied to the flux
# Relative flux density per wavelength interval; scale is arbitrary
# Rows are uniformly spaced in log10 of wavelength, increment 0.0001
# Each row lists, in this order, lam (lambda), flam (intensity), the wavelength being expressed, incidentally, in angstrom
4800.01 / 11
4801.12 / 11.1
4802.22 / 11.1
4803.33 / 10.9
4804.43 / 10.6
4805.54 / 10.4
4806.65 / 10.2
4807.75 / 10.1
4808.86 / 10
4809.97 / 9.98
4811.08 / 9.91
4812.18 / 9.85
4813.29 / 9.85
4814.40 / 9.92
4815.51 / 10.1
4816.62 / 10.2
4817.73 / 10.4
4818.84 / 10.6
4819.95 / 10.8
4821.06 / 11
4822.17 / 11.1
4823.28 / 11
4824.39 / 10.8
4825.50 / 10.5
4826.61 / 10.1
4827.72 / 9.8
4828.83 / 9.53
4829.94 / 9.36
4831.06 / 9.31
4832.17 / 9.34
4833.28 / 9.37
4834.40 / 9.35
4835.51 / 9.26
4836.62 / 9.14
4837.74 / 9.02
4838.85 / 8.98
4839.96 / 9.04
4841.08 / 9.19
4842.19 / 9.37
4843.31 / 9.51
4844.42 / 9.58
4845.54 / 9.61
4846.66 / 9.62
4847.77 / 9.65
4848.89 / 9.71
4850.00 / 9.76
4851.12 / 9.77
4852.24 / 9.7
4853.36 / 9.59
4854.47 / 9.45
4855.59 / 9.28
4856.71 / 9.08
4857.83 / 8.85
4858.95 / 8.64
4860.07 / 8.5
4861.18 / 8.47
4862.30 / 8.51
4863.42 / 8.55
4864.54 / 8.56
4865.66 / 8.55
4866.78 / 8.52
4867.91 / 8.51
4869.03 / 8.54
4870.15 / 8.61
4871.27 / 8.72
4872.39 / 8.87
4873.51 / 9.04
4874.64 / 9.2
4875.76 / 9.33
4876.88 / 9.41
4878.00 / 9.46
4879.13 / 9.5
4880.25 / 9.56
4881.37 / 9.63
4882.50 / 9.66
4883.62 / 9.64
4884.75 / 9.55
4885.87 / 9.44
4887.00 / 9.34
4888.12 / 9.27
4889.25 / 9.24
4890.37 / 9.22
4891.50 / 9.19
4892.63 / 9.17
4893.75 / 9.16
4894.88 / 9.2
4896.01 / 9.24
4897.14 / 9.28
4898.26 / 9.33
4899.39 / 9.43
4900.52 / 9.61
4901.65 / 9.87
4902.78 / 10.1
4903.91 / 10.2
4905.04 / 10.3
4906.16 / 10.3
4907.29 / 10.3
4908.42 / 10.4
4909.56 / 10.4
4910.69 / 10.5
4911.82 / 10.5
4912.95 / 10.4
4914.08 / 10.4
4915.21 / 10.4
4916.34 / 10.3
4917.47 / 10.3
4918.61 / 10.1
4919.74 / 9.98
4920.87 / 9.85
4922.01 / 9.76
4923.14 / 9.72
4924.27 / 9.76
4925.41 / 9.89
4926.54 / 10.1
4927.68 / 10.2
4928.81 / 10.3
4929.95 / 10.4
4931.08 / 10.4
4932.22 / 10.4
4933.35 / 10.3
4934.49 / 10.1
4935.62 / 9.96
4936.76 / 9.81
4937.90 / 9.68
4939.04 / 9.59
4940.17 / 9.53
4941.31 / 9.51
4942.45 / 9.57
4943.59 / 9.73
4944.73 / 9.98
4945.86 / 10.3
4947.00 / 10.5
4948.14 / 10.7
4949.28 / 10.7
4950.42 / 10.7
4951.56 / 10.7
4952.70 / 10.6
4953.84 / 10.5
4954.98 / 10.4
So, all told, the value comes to 9.39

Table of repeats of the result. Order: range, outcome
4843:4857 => 9.57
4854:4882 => 8.93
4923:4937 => 10.1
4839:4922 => 9.47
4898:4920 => 10.2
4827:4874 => 9.14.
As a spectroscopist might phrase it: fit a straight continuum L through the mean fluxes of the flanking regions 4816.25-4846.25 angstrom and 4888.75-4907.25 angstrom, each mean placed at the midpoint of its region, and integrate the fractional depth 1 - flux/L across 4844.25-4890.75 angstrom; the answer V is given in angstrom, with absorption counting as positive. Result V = 2.4 angstrom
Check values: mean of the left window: 9.82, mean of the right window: 9.58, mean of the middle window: 9.18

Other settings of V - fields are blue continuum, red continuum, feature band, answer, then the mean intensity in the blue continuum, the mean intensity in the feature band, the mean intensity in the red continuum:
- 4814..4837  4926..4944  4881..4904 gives 1.3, 10.1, 9.45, 9.97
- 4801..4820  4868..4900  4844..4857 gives 0.2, 10.3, 9.57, 9.25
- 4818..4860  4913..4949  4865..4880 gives 1.3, 9.66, 8.95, 10.1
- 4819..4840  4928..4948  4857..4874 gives 2.2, 9.87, 8.64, 10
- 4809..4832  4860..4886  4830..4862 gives 1.1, 10.2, 9.29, 9.02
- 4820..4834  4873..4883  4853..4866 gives 1.1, 10.1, 8.83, 9.42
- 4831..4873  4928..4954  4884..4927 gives -0.4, 9.11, 9.83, 10.2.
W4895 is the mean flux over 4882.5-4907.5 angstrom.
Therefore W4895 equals 9.56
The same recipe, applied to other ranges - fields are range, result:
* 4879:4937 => 9.88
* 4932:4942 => 9.86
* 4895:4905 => 9.64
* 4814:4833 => 10.2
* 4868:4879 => 9.02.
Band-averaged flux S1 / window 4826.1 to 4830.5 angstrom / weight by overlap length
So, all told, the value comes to 9.7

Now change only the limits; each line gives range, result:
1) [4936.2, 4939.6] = 9.68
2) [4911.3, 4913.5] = 10.5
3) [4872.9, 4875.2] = 9.1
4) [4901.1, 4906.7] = 10.2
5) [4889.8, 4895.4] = 9.19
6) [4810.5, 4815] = 9.89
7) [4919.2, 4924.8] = 9.82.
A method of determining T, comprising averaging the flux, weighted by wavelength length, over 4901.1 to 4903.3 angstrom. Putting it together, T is 9.98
